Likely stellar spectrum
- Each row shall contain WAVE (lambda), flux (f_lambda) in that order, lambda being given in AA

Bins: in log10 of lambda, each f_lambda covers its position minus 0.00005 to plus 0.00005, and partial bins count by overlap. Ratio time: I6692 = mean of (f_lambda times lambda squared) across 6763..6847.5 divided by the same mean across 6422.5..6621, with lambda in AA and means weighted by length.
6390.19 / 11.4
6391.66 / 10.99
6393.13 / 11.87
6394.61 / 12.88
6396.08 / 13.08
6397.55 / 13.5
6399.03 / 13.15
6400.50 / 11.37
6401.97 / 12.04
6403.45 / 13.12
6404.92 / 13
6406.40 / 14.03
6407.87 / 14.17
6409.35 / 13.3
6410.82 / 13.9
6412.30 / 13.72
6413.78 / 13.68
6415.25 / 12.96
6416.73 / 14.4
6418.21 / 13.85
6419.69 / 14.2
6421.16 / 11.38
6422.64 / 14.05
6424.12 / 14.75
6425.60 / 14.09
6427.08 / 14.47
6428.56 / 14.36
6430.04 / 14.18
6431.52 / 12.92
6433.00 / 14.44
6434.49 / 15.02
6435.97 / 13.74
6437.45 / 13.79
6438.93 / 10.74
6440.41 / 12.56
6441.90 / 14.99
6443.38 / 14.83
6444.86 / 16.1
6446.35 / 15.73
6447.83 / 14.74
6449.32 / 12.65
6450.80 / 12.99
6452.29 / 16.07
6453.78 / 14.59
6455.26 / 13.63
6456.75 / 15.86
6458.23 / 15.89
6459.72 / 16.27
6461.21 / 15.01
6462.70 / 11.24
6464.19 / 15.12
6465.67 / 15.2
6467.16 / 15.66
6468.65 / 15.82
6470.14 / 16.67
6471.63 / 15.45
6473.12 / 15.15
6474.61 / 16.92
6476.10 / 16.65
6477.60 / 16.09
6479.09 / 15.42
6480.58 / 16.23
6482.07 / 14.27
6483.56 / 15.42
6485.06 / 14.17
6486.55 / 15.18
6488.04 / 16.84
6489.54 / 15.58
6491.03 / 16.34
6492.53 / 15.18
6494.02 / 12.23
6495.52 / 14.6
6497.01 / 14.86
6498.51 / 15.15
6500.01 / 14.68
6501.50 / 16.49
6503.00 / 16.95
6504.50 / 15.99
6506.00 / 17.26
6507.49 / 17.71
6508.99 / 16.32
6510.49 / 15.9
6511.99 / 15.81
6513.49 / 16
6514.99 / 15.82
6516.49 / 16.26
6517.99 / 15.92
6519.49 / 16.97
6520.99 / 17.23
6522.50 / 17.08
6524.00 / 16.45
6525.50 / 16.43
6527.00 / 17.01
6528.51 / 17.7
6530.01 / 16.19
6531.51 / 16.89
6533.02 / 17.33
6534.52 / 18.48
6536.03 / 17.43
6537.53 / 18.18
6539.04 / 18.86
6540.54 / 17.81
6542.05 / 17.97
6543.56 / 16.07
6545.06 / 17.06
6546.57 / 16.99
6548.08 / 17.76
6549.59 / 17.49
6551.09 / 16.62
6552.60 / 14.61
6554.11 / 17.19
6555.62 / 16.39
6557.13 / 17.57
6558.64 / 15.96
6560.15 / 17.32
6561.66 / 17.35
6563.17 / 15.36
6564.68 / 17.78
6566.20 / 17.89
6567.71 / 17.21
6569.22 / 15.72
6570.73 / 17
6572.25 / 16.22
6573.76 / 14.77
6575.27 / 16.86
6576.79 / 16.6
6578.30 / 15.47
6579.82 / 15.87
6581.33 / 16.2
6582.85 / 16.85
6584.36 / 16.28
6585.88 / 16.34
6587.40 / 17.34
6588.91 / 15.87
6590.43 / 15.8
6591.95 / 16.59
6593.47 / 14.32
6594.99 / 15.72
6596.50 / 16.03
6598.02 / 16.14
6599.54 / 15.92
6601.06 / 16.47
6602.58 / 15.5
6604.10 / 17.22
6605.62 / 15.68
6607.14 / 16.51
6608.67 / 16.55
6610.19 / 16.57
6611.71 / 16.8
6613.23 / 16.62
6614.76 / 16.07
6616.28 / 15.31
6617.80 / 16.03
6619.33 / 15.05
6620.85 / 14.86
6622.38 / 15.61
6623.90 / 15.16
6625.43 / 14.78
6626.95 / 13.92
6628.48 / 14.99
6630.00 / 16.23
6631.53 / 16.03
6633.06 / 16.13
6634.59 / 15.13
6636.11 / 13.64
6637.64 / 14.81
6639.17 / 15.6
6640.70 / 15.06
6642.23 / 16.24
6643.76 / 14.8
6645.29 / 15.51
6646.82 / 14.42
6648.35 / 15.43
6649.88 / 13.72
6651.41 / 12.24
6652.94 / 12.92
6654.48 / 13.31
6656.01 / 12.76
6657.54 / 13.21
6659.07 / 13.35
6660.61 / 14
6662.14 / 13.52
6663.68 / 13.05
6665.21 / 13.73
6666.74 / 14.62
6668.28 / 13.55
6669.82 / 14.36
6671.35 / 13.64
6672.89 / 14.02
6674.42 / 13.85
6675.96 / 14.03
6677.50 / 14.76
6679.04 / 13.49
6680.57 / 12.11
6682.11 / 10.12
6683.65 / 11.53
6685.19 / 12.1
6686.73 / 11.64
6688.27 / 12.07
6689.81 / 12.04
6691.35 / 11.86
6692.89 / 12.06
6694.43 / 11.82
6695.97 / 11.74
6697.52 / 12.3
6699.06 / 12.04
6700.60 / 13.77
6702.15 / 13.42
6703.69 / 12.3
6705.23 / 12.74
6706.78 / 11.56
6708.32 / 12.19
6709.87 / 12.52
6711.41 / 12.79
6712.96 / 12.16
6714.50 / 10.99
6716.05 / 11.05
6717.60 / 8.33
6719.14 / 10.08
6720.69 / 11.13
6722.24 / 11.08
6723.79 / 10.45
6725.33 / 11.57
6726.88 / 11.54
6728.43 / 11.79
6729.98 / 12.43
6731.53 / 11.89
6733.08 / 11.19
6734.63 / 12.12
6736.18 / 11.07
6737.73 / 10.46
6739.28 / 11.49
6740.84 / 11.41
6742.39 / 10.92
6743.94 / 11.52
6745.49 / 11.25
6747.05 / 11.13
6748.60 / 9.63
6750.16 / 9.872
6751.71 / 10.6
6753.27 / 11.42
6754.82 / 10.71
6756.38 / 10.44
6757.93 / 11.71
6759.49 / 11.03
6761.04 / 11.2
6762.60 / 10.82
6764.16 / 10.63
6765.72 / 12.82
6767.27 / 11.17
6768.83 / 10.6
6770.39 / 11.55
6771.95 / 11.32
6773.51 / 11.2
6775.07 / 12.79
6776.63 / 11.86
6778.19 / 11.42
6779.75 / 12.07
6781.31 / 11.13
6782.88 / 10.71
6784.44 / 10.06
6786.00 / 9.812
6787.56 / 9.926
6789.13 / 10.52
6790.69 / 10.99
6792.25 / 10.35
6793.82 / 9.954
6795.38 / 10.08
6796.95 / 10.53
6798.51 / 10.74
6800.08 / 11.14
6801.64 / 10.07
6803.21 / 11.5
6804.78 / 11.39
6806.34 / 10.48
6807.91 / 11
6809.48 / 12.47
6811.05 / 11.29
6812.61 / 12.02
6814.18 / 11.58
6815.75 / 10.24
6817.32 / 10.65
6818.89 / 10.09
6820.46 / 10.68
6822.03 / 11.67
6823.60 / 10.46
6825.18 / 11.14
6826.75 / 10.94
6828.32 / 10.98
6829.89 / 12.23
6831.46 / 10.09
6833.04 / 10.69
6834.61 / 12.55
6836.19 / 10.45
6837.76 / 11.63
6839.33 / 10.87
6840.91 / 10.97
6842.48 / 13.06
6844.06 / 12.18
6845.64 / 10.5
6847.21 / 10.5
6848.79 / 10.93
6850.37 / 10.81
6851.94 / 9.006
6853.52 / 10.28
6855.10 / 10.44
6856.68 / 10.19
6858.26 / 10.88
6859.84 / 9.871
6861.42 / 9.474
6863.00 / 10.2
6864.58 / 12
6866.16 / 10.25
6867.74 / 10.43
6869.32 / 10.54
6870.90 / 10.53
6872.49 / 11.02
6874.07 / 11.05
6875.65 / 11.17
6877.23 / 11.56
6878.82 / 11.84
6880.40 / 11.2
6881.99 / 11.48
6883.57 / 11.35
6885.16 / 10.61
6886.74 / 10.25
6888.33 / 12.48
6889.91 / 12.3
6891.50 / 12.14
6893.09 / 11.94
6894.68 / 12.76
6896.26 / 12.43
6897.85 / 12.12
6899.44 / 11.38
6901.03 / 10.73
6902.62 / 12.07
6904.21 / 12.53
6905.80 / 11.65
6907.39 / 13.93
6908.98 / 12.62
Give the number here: 0.76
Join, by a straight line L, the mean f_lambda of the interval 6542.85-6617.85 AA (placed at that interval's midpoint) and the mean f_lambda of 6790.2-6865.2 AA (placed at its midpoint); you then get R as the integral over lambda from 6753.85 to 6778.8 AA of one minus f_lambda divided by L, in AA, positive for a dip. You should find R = 1.9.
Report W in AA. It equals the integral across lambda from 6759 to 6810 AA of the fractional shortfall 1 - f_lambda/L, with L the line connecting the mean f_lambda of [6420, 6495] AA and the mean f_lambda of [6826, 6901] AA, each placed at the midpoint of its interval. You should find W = 3.5 AA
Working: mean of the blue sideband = 14.7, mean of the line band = 11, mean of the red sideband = 11.1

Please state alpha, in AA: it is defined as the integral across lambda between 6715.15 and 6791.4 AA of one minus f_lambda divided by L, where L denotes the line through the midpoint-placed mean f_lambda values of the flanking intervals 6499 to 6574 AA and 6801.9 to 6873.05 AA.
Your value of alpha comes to 9.0 AA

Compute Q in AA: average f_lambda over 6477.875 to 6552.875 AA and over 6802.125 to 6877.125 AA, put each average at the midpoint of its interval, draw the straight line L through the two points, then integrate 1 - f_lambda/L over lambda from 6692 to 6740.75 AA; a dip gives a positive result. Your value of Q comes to 4.9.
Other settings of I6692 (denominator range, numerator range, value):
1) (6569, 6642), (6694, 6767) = 0.75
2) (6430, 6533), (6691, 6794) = 0.79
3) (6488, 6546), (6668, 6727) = 0.78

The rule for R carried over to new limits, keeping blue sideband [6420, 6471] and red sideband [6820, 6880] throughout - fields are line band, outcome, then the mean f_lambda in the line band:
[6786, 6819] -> 1.5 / 10.8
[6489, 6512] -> -2.9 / 15.7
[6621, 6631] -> -1.8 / 15.1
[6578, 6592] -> -3.3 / 16.3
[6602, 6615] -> -3.4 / 16.4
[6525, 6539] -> -3.8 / 17.4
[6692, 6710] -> -0.3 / 12.4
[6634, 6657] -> -3.1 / 14.4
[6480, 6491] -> -1.1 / 15.4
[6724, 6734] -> 0.2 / 11.7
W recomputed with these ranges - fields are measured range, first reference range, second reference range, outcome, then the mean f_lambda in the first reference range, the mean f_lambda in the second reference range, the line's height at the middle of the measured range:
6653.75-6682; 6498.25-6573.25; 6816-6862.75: 1.3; 16.8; 10.8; 14.2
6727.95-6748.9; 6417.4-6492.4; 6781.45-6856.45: 0.7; 14.8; 10.9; 11.7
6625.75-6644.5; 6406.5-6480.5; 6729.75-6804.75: -4.2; 14.5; 11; 12.4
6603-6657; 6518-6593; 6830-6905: 1.0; 16.8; 11.2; 15.5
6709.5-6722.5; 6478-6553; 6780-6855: 1.7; 16.4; 10.9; 12.7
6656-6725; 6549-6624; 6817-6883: 8.4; 16.3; 10.9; 14.1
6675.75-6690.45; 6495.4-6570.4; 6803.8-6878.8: 1.7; 16.7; 10.9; 13.9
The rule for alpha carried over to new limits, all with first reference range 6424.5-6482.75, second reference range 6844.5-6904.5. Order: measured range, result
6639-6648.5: -1.57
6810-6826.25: 0.80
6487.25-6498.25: -0.51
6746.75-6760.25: 1.58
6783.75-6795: 1.52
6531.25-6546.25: -3.85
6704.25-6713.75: 0.16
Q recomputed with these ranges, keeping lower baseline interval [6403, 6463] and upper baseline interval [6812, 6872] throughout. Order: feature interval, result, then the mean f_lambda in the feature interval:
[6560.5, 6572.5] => -3.5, 16.9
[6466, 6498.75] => -4.3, 15.4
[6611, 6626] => -3.6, 15.6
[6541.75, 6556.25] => -4.0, 16.8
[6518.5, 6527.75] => -2.4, 16.8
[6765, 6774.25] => 0.0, 11.4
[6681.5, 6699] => 0.4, 11.8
